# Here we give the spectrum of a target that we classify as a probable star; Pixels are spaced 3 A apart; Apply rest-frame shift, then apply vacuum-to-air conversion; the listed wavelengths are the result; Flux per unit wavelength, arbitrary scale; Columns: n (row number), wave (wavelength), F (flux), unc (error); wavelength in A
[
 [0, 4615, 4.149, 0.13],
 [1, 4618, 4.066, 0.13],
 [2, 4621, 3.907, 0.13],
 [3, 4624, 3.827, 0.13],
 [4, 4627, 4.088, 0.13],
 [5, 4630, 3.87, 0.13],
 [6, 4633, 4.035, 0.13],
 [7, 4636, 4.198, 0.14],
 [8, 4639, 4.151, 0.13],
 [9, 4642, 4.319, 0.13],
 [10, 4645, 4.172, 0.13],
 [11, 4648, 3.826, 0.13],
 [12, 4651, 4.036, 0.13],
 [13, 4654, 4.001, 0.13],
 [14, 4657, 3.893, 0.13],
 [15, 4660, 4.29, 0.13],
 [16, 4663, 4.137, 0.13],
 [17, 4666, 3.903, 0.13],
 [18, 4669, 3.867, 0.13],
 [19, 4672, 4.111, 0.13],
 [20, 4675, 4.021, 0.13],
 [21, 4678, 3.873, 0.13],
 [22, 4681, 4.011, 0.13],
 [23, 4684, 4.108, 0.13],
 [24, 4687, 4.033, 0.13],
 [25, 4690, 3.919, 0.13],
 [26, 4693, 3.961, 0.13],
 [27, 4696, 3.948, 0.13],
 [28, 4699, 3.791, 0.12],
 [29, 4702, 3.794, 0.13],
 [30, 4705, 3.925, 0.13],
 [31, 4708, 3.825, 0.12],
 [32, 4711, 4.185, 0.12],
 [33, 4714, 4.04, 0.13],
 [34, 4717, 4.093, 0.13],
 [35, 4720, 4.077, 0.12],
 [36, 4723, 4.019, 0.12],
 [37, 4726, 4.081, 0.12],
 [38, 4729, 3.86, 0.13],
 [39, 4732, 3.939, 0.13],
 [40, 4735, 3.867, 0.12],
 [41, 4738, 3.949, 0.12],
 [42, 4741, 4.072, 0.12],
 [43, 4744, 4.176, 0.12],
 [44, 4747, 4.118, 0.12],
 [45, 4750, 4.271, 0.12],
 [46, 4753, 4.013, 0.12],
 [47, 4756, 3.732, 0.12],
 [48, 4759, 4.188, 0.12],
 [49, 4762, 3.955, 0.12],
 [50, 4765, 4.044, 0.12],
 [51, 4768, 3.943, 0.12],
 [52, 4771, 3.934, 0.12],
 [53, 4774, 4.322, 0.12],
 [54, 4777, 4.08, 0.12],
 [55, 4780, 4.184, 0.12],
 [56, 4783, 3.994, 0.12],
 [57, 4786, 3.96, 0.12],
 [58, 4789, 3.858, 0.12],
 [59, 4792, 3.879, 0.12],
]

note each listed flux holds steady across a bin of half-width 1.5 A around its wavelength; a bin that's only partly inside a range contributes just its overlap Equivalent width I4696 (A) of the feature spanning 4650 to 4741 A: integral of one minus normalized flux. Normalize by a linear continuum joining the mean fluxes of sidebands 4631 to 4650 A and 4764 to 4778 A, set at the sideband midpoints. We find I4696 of 2.3 A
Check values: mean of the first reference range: 4.11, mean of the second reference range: 4.06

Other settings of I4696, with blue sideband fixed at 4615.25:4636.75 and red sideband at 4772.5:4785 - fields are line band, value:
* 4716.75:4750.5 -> 0.5 A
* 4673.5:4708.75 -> 1.1 A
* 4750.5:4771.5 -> 0.7 A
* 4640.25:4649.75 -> -0.2 A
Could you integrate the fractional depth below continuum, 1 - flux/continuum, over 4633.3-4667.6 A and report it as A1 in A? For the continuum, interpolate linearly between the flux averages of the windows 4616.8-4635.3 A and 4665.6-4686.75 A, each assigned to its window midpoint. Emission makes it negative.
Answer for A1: -0.9 A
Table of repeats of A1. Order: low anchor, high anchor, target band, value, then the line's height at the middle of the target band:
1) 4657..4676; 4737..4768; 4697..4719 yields 0.50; 4.05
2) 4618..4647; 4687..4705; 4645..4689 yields -0.45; 3.97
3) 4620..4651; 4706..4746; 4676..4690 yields 0.10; 4.03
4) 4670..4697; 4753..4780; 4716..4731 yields -0.02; 4.01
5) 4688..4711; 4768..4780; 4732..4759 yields -0.03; 4.02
